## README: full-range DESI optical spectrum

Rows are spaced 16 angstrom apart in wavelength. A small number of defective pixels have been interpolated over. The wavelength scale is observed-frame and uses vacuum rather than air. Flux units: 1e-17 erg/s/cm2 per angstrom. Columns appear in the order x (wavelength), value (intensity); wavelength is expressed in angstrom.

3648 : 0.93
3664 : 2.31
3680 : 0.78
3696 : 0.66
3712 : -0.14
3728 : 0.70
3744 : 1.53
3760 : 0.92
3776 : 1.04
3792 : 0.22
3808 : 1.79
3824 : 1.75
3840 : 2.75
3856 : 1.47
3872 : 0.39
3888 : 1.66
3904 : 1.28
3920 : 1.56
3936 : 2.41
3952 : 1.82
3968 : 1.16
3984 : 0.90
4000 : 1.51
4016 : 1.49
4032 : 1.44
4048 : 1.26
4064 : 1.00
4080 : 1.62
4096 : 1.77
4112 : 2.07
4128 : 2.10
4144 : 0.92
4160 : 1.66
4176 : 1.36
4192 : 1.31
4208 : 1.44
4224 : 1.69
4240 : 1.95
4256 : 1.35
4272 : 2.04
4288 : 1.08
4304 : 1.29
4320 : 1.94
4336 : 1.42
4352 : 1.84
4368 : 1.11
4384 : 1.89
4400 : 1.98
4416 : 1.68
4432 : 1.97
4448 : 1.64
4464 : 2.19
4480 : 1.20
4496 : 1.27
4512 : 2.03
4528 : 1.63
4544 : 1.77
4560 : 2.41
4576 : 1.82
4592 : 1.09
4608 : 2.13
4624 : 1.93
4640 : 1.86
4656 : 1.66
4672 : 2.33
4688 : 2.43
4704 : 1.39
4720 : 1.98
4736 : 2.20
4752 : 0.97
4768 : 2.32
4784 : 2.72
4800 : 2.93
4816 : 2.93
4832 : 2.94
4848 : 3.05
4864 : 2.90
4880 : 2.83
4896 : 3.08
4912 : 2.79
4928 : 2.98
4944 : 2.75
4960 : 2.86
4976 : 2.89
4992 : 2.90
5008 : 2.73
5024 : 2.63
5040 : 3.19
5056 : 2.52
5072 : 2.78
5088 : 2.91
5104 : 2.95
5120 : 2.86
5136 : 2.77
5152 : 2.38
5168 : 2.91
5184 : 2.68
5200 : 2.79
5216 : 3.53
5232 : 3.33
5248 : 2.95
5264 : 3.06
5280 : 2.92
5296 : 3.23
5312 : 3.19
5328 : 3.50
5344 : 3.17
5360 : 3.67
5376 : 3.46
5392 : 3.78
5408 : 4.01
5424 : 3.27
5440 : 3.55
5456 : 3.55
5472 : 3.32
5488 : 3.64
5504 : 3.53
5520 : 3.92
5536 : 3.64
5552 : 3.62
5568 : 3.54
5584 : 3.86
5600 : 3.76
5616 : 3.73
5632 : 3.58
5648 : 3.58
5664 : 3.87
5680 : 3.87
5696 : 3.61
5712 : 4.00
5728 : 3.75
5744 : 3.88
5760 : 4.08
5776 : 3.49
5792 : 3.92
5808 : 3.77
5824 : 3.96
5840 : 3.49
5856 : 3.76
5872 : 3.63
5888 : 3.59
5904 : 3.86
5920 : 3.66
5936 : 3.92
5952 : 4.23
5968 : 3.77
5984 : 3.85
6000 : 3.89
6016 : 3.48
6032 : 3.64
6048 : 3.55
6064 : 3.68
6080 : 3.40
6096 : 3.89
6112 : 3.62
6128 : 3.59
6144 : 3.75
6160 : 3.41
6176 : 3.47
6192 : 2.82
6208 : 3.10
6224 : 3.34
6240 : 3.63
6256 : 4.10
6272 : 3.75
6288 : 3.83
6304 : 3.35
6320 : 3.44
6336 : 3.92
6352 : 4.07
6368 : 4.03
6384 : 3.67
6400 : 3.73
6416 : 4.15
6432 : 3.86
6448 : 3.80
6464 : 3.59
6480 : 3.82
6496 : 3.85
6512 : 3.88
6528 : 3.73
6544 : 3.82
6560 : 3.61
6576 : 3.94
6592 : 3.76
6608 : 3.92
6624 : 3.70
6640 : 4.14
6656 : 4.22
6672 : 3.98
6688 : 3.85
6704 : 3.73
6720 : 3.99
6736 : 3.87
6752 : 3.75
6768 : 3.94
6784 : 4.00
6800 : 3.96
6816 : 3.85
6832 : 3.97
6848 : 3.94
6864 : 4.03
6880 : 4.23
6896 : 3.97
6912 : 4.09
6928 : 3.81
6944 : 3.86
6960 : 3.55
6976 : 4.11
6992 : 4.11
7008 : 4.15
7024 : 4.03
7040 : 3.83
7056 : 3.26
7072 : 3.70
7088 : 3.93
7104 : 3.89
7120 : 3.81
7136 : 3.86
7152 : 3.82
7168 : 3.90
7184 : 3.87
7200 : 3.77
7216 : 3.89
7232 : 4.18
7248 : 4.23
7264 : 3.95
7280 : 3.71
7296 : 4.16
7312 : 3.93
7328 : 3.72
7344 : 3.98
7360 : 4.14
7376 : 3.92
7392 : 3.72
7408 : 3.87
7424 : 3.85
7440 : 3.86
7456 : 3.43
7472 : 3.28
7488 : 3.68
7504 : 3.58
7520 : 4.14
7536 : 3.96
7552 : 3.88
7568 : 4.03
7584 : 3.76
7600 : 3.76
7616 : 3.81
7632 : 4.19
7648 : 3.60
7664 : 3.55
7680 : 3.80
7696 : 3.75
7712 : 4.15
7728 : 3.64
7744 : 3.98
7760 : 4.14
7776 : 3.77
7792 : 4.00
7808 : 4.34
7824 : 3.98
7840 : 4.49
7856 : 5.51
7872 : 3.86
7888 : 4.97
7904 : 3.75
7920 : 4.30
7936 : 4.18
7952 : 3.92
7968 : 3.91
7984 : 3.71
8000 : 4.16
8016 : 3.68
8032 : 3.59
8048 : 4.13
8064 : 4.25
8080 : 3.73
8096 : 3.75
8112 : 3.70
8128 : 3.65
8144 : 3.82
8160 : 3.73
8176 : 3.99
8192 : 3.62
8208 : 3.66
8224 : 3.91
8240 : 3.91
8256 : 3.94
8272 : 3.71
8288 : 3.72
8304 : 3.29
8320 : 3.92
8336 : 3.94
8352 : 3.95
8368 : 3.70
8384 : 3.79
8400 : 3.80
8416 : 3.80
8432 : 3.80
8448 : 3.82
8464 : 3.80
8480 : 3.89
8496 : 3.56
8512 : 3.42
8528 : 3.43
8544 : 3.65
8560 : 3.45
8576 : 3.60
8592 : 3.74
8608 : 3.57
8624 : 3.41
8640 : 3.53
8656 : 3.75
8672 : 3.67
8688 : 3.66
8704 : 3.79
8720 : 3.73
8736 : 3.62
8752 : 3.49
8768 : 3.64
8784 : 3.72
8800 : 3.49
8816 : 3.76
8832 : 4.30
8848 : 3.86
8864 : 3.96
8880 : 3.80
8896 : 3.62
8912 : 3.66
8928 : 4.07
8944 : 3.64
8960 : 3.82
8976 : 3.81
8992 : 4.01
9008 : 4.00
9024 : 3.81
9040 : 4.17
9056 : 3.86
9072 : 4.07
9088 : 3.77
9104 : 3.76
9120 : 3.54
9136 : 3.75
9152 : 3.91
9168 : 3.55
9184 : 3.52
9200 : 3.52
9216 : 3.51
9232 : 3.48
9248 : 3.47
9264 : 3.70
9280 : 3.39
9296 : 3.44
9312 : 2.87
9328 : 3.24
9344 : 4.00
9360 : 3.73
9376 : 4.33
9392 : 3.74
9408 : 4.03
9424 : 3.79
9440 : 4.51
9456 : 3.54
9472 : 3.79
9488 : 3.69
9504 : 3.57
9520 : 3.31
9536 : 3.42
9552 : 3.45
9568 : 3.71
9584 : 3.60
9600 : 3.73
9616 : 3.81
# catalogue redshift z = 0.20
